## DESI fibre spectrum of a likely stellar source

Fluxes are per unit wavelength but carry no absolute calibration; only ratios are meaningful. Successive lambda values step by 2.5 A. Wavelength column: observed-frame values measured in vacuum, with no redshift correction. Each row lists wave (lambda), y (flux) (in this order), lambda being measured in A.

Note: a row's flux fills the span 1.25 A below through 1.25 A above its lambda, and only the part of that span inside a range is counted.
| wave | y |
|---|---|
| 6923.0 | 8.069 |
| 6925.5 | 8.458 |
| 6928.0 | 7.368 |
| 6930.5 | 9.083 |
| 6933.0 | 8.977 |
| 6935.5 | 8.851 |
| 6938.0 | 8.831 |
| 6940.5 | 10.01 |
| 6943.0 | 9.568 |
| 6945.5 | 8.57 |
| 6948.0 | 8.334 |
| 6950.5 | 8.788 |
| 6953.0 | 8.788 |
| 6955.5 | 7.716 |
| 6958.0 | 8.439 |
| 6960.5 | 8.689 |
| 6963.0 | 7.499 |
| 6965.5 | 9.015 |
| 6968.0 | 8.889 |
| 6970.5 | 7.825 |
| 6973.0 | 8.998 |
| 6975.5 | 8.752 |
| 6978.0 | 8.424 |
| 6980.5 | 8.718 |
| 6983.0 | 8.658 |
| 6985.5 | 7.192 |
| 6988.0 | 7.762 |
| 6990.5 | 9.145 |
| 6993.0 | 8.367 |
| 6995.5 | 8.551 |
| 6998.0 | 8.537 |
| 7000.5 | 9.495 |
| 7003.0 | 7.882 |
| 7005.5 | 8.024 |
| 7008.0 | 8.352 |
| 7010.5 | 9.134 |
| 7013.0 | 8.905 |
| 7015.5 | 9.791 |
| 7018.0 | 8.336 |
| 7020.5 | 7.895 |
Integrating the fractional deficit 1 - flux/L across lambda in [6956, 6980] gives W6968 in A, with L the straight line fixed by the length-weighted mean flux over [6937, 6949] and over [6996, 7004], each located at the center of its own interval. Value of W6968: 1.1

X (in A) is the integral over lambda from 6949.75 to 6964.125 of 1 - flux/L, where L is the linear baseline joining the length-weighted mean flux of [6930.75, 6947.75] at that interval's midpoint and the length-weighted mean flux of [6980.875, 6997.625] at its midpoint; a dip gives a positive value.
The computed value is 0.8 A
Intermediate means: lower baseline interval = 9.08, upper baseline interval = 8.32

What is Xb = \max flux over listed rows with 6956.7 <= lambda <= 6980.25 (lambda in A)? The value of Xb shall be 9.015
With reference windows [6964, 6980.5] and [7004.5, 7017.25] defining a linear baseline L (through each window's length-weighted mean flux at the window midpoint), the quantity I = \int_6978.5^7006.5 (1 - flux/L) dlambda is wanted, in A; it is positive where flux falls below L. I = 1.1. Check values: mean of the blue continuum 8.64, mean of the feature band 8.4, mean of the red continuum 8.84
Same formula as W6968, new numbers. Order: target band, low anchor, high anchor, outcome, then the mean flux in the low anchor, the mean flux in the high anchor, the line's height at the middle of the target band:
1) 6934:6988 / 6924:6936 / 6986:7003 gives -0.4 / 8.52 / 8.52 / 8.52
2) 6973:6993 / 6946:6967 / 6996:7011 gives 0.2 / 8.42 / 8.54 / 8.49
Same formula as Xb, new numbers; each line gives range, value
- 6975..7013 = 9.495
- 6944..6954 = 8.788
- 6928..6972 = 10.01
